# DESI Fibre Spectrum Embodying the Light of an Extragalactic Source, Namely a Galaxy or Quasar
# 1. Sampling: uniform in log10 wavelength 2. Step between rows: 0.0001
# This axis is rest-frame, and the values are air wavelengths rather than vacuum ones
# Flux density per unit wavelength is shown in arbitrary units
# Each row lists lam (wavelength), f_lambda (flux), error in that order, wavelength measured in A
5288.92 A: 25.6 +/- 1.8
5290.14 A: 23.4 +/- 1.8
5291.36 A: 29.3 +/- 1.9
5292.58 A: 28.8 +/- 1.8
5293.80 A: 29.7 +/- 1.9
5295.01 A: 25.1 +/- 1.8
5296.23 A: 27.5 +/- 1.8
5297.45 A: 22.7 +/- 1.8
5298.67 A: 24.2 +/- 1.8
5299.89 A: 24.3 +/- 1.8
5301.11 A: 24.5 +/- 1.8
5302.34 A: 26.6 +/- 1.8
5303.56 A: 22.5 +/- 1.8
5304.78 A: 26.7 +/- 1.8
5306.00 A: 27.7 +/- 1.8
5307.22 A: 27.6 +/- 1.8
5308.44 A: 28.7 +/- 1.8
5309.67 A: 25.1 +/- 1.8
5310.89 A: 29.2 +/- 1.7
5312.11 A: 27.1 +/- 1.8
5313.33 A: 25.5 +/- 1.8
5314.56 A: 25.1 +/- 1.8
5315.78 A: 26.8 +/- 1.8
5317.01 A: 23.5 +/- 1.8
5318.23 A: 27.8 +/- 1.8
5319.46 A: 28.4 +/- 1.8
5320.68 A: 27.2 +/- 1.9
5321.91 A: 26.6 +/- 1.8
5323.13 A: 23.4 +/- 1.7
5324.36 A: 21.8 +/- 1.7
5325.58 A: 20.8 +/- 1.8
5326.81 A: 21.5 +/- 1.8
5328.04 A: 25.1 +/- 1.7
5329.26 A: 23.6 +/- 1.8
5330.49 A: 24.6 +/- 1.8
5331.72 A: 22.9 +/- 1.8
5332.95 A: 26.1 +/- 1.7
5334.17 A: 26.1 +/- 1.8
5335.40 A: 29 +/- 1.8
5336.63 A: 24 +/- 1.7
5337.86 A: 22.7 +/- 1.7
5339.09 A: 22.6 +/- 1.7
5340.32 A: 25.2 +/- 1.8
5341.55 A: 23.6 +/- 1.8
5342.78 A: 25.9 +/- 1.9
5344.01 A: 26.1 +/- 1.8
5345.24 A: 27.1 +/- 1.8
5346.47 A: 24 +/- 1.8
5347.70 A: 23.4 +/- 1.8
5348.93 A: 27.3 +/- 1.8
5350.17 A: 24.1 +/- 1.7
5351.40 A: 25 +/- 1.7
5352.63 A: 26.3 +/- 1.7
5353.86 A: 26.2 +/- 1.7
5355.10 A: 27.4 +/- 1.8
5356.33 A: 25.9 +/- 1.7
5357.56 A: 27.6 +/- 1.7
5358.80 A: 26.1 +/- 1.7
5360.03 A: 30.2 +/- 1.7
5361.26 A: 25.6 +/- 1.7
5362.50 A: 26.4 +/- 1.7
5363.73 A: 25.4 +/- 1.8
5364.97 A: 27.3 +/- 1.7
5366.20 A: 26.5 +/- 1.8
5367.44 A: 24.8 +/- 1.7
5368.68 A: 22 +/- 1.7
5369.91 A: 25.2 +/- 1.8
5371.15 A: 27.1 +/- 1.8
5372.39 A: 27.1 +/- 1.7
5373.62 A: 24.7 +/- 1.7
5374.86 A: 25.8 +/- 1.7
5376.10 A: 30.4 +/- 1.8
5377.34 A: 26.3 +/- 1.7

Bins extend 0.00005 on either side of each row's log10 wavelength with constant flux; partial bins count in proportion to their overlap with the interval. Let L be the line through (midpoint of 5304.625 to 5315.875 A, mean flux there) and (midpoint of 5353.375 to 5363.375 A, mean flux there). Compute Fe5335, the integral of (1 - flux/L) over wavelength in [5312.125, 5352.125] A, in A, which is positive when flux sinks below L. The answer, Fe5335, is 3.0 A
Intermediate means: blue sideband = 27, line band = 24.9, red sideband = 26.9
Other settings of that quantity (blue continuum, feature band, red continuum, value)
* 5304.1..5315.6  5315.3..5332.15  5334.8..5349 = 1.0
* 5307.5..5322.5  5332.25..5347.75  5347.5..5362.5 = 0.8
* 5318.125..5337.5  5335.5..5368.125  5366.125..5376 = -0.6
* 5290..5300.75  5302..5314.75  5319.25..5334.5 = -0.6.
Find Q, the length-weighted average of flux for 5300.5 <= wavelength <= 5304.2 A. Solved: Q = 24.5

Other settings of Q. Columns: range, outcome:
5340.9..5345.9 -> 25.7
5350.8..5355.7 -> 26.2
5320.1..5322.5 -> 26.8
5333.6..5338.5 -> 25.4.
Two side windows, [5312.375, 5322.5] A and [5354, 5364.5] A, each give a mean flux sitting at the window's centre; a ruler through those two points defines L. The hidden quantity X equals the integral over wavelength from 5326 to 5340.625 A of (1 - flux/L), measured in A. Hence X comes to 1.2 A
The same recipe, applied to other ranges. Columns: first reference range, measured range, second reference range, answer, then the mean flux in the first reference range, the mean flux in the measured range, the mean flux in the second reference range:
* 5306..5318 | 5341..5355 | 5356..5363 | 0.8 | 26.6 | 25.4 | 27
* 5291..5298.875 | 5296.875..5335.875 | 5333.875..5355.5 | 1.2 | 26.8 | 25.4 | 25.3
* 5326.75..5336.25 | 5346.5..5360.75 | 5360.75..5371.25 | -0.5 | 25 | 26.2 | 25.5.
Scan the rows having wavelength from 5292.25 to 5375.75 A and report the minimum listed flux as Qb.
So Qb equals 20.8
